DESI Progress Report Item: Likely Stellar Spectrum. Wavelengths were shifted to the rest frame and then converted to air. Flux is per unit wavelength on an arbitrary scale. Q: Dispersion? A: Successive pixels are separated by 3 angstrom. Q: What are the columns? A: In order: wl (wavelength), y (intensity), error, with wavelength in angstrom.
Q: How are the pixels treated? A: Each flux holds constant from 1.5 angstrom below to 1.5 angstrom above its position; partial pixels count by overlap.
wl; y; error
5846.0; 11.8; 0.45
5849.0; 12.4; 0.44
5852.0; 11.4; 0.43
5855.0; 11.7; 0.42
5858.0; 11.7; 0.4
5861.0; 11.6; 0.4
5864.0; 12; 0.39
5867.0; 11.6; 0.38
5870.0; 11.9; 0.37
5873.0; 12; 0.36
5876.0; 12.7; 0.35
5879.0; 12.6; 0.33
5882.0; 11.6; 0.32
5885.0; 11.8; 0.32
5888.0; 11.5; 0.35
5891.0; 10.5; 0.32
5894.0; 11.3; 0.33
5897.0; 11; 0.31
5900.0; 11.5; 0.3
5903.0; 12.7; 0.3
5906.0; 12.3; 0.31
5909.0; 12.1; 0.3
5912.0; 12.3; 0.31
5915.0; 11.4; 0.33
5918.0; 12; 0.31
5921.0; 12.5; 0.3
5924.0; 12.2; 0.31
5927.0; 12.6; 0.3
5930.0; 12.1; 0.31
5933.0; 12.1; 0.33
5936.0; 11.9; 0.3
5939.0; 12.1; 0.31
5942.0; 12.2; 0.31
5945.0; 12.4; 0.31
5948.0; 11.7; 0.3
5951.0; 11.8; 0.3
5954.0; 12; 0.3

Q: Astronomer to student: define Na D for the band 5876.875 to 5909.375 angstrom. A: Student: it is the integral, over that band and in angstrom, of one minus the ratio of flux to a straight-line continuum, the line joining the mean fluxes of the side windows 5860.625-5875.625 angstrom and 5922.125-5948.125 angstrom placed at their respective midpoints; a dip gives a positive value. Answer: 0.8 angstrom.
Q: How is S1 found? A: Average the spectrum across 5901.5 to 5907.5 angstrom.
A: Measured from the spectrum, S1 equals 12.5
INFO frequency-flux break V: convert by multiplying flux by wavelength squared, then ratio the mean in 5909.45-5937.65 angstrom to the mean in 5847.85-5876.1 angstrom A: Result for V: 1.04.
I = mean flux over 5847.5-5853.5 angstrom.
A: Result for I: 11.9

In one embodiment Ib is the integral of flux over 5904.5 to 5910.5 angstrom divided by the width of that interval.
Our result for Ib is 12.2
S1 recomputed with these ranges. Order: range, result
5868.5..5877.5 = 12.2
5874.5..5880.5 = 12.6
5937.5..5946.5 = 12.2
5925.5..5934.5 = 12.3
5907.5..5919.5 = 12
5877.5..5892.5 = 11.6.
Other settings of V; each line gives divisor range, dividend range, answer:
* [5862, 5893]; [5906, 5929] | 1.04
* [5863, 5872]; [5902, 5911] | 1.06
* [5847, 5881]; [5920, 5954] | 1.04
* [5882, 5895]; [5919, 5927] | 1.11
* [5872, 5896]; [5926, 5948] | 1.06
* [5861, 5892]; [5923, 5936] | 1.05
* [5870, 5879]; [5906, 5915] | 0.99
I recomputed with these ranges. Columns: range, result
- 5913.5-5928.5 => 12.1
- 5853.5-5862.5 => 11.7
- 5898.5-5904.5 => 12.1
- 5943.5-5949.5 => 12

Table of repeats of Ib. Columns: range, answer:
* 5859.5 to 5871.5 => 11.8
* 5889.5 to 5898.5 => 10.9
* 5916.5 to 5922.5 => 12.2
